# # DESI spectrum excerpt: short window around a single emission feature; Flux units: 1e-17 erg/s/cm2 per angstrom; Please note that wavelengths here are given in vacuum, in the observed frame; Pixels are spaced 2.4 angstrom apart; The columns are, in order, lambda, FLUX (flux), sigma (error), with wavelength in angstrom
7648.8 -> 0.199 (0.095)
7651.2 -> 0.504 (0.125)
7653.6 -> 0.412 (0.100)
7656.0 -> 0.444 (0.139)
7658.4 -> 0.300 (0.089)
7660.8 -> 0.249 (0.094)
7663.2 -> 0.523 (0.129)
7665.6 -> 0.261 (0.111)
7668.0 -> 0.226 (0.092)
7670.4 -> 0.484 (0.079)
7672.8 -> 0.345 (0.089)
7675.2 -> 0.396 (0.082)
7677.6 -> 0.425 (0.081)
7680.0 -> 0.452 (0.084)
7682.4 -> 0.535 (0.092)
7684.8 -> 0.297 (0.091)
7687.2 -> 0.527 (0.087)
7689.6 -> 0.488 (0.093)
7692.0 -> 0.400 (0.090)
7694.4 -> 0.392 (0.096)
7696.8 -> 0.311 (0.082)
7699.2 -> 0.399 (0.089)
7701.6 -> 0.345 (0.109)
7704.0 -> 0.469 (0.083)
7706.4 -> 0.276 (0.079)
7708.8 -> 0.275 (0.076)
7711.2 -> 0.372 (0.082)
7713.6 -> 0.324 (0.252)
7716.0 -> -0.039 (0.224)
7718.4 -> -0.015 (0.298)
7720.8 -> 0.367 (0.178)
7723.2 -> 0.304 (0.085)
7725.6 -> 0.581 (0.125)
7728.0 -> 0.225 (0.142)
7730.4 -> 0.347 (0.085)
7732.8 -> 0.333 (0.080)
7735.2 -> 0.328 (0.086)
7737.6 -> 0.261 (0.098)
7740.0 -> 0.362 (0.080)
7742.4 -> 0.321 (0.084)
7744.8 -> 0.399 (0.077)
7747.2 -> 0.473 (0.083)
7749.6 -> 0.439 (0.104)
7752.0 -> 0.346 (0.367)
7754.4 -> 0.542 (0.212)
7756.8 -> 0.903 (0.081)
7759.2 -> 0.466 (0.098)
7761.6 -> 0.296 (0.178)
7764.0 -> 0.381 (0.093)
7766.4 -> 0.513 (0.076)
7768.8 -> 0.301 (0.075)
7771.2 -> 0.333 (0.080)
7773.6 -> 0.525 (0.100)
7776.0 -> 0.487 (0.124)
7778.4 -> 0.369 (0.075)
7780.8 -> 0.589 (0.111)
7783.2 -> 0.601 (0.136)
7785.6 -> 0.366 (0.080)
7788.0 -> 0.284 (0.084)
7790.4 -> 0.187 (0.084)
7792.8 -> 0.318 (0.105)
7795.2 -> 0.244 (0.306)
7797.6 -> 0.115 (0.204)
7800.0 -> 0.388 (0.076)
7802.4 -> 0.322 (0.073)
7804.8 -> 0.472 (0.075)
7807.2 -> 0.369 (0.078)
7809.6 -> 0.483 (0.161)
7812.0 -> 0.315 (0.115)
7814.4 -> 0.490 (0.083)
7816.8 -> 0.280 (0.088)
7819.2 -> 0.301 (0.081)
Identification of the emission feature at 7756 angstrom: [O III]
